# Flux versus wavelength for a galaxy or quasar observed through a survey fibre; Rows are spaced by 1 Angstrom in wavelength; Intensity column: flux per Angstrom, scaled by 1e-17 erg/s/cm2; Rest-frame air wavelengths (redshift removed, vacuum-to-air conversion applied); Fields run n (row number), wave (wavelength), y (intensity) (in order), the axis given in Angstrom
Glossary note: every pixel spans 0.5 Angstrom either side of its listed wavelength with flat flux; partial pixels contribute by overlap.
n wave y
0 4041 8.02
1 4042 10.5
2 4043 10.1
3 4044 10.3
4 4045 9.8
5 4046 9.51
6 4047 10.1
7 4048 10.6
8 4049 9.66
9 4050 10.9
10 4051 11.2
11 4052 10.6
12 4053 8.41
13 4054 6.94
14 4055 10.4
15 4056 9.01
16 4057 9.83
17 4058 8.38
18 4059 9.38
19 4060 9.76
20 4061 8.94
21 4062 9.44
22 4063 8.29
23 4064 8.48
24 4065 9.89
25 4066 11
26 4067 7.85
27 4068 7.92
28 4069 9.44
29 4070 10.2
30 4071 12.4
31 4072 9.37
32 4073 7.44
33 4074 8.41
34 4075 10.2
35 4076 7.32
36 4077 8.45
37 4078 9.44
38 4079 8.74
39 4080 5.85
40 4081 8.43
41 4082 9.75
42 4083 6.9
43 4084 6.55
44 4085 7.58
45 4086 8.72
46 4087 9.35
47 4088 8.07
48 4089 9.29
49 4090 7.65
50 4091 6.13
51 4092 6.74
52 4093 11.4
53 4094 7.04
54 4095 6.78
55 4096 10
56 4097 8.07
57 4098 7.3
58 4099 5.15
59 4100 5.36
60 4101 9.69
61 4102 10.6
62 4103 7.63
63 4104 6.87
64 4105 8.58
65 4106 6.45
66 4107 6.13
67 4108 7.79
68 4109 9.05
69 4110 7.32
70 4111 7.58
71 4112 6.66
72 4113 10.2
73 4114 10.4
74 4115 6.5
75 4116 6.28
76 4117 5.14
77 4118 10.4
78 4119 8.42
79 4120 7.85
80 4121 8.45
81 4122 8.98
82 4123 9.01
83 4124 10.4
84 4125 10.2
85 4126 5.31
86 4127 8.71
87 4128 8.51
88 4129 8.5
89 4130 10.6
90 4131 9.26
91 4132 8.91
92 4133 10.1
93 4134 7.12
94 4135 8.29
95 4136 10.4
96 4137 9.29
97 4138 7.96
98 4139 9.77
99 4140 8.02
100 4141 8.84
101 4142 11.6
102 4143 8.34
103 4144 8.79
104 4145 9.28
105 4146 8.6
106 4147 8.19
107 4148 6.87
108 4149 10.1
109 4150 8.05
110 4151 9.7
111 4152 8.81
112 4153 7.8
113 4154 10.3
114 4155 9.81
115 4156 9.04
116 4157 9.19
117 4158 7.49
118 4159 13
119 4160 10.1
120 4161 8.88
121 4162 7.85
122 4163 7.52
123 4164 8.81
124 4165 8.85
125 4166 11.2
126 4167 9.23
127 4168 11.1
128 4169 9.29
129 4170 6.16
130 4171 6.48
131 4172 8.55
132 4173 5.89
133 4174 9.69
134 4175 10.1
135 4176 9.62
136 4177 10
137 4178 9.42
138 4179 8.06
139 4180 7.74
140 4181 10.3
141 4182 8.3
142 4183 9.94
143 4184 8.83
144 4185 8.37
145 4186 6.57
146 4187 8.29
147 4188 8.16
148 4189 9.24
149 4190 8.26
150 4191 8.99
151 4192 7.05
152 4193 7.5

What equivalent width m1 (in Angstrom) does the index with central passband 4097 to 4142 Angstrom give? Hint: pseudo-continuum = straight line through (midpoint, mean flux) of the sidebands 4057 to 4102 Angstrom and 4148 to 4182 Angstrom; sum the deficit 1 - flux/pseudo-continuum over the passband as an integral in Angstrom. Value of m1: 2.2 Angstrom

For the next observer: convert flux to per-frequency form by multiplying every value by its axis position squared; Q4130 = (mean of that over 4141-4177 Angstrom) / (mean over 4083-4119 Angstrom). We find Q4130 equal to 1.18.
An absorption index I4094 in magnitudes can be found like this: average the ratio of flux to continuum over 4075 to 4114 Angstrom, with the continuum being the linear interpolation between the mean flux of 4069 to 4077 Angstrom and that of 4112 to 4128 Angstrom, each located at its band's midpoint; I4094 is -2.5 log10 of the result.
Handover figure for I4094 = 0.11 mag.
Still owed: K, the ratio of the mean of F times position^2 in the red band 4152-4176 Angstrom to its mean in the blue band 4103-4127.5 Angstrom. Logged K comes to 1.15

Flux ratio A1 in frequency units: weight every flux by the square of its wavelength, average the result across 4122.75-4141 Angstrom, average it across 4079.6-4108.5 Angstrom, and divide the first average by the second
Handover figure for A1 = 1.2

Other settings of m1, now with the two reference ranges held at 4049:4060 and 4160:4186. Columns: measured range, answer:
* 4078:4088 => 1.4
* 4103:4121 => 2.8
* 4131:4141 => 0.1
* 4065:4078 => 0.3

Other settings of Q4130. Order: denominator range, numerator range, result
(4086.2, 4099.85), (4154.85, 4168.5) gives 1.24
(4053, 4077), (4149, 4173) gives 1.03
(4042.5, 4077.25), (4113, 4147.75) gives 0.96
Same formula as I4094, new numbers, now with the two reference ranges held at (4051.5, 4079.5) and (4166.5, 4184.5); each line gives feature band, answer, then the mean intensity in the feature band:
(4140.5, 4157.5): -0.01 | 9.02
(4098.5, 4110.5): 0.19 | 7.55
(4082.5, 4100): 0.17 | 7.74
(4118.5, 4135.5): 0.03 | 8.74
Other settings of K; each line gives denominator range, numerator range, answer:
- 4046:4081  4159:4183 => 1.02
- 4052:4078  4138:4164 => 1.03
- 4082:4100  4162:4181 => 1.17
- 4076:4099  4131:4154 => 1.14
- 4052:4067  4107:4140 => 0.96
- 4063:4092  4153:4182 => 1.10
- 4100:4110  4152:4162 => 1.22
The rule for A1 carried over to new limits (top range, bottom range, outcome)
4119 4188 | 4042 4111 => 1.06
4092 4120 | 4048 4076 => 0.86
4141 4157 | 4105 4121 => 1.18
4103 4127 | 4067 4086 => 0.95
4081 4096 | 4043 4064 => 0.86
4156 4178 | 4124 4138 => 1.03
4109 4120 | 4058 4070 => 0.89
